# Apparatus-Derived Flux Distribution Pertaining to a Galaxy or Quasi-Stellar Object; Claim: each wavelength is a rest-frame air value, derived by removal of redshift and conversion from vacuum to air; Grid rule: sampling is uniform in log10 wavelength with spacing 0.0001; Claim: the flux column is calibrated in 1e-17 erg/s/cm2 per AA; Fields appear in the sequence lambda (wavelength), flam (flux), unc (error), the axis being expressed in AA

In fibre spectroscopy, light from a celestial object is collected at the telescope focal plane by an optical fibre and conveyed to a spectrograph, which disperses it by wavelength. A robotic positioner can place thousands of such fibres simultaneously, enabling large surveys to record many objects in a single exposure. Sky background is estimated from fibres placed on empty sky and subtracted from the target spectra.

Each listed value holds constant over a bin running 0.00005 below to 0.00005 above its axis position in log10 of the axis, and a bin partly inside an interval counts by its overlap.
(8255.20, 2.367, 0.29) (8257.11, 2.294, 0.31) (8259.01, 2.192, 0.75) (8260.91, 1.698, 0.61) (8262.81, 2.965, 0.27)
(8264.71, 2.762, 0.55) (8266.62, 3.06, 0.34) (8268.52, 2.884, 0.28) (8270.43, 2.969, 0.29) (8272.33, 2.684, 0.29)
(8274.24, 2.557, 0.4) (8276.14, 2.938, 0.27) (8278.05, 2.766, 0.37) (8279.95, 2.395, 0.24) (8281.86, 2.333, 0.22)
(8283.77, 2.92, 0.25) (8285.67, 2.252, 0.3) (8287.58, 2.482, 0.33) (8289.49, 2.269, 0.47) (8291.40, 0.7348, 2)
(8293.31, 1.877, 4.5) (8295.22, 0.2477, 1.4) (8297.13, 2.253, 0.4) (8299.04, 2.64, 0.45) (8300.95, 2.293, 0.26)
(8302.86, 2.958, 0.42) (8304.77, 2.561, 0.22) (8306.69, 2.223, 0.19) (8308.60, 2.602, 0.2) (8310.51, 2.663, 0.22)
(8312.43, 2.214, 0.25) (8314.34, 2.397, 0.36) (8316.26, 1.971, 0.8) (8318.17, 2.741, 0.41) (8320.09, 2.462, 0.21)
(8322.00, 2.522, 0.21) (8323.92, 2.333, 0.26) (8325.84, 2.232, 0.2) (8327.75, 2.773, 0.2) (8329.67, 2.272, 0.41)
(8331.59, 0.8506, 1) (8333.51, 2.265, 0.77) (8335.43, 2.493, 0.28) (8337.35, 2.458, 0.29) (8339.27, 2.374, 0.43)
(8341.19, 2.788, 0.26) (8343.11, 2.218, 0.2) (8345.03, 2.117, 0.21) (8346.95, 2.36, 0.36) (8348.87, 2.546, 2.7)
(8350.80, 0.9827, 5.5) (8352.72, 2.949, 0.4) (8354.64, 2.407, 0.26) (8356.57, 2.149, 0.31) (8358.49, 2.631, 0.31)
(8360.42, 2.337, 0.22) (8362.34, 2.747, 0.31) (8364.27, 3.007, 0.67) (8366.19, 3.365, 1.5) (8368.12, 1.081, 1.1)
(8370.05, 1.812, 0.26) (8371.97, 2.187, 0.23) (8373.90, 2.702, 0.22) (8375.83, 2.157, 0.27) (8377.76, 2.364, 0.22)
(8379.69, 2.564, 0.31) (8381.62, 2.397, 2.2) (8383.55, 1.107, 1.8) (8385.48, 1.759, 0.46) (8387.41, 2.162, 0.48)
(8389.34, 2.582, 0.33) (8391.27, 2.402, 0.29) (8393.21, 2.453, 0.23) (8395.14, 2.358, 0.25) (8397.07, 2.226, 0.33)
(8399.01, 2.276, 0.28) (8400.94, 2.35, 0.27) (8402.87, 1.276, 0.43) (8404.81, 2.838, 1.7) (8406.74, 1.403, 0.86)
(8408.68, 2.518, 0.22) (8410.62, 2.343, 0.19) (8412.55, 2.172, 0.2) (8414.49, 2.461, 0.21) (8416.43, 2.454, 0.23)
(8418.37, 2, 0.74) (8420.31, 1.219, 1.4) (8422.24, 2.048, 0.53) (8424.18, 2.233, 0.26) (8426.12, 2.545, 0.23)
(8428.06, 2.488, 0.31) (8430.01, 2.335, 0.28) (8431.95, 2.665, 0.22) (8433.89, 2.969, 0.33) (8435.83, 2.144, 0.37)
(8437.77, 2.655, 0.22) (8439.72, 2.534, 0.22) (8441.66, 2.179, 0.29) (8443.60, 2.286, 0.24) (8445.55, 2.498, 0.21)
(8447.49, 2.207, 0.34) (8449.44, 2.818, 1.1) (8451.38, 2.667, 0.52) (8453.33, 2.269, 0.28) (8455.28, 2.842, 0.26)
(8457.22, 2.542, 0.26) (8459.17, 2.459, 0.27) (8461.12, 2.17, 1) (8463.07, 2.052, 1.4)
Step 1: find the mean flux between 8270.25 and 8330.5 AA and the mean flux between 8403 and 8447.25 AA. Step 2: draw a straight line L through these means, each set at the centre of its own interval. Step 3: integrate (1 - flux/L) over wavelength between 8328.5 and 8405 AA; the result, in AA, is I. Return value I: 2.2 AA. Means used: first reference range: 2.35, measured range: 2.25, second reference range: 2.3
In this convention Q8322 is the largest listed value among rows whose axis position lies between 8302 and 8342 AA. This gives 2.958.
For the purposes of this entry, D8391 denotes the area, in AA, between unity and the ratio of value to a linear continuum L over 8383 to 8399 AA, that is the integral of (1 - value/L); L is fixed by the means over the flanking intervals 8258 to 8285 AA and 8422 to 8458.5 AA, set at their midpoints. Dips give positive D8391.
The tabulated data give 2.3 AA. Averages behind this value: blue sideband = 2.65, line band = 2.17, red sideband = 2.48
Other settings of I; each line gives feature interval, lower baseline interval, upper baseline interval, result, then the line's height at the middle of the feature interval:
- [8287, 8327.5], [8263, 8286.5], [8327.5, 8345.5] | 3.7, 2.47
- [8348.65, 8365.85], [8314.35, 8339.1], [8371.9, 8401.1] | -1.3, 2.27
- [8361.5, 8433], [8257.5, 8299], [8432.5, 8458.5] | 6.4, 2.46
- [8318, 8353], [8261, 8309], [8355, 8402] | 1.0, 2.35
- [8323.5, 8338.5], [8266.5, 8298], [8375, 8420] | 0.3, 2.26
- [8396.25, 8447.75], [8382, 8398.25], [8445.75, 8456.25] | 1.9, 2.36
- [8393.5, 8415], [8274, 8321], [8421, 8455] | 1.8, 2.41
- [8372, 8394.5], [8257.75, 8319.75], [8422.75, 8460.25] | 1.9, 2.45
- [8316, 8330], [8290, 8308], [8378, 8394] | -2.7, 2.05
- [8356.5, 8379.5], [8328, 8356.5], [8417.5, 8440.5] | -1.4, 2.26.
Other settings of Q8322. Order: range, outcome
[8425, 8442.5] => 2.969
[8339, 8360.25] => 2.949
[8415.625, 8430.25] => 2.545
